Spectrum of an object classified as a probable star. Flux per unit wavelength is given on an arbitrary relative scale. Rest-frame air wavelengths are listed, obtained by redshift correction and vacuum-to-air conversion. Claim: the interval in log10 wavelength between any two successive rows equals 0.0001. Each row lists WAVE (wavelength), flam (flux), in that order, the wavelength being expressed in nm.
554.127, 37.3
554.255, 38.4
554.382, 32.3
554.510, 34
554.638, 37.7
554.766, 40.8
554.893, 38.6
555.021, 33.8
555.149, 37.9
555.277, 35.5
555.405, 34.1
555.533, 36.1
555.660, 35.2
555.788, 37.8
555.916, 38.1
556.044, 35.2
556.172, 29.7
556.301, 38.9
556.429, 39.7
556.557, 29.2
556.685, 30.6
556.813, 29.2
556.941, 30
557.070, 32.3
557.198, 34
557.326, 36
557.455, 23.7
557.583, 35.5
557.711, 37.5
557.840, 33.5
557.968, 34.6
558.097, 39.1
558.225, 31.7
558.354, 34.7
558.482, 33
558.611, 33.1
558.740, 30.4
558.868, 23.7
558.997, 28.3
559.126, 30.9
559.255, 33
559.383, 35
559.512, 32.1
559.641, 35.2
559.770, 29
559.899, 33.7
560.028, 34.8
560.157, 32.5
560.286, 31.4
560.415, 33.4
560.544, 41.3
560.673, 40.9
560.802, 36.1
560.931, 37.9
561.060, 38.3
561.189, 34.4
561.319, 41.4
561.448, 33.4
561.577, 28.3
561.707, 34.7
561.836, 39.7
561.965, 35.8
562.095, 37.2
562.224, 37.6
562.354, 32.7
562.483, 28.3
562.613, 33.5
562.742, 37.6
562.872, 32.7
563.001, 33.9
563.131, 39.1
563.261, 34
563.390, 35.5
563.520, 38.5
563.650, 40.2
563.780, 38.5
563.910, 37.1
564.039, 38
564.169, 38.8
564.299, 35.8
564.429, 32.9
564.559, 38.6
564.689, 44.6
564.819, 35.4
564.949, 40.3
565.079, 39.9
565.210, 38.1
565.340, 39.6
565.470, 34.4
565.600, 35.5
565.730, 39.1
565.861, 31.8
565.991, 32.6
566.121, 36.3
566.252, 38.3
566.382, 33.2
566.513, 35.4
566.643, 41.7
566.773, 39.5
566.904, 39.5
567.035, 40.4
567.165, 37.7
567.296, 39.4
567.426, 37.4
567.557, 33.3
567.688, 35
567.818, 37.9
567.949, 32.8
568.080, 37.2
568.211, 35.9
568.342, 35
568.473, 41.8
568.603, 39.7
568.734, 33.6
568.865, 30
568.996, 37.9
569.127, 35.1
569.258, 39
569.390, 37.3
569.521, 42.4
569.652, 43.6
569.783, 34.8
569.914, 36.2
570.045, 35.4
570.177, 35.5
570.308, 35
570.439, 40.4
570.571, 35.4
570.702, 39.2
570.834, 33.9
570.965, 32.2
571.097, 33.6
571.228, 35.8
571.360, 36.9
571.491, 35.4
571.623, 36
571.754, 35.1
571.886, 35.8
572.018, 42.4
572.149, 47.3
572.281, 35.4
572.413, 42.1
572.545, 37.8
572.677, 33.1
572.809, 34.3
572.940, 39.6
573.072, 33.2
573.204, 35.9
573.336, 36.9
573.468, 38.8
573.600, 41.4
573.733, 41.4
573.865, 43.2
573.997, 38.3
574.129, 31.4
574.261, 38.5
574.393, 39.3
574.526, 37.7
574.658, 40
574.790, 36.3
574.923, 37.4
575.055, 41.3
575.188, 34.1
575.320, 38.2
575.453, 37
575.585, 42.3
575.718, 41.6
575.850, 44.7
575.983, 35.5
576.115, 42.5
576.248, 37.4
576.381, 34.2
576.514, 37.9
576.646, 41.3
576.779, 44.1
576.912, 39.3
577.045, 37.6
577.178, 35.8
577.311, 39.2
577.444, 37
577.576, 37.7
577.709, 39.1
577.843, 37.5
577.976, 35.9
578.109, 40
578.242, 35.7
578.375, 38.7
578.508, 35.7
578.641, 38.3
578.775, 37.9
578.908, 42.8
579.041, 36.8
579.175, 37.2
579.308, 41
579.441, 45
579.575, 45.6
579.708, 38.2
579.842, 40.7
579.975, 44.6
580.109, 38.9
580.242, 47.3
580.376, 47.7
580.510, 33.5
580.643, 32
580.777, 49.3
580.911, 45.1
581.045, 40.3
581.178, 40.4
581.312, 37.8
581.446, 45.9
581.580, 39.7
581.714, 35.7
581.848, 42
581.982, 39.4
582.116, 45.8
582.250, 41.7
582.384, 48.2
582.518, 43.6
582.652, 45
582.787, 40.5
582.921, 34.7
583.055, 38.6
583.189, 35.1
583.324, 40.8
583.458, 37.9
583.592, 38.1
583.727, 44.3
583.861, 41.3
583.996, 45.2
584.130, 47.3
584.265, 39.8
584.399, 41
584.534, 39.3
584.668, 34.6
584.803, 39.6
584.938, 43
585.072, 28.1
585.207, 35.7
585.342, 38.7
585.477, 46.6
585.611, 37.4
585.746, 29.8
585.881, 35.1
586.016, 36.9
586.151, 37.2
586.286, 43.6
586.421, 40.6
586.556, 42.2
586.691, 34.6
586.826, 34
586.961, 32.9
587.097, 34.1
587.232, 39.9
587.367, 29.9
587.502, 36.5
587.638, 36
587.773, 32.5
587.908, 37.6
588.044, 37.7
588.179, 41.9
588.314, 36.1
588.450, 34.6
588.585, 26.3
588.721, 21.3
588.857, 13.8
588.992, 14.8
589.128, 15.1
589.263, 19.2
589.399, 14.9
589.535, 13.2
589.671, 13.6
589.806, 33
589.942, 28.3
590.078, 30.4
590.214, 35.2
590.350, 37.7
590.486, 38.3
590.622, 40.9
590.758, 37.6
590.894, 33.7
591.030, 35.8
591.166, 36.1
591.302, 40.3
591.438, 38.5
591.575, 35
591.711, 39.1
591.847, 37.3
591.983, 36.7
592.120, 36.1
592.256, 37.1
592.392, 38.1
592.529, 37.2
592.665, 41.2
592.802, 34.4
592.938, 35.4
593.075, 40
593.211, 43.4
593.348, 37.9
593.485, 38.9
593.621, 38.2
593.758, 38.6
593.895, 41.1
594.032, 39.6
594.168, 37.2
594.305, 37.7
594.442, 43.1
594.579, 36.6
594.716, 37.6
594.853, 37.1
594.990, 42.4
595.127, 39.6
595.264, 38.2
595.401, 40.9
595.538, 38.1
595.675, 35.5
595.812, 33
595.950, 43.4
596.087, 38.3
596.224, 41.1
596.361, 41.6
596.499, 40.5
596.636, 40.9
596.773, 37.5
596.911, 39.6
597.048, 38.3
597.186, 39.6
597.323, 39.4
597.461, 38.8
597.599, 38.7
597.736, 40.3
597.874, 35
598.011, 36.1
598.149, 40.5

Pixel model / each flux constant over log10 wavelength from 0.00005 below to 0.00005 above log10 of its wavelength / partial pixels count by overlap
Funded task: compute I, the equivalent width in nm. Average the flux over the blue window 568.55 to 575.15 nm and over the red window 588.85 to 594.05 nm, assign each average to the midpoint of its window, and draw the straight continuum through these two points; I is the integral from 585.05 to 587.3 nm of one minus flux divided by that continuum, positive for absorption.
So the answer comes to -0.17 nm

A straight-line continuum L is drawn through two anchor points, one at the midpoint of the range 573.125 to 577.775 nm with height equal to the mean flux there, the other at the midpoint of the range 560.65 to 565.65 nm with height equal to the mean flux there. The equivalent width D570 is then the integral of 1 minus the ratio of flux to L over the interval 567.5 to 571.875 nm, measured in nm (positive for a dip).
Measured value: 0.16 nm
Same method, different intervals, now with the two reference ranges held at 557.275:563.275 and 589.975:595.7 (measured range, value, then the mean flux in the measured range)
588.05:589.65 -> 0.61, 23.1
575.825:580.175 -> -0.36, 39.2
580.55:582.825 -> -0.32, 41.8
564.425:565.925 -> -0.13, 37.7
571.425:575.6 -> -0.27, 38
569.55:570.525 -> -0.06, 37.4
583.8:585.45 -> -0.12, 39.6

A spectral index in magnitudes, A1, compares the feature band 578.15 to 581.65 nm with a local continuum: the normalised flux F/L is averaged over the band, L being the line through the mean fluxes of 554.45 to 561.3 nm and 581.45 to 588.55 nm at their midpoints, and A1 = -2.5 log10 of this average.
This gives -0.08 mag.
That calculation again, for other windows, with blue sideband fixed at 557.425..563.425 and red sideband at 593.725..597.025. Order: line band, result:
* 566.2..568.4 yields -0.06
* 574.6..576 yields -0.08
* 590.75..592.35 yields 0.05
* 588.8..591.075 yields 0.39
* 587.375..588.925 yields 0.19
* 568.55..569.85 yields -0.06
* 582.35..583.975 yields -0.09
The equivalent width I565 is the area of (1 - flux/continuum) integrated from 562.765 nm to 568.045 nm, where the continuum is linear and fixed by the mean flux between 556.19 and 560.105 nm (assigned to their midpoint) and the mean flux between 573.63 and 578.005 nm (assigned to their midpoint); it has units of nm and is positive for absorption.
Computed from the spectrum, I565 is -0.290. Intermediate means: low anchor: 32.7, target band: 37.1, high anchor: 38.7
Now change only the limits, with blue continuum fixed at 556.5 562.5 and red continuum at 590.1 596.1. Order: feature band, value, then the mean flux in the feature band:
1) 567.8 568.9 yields -0.040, 36.1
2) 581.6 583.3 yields -0.192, 40.8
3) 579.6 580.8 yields -0.160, 41.2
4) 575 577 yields -0.199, 39.4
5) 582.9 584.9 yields -0.170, 40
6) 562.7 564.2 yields -0.122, 36.9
